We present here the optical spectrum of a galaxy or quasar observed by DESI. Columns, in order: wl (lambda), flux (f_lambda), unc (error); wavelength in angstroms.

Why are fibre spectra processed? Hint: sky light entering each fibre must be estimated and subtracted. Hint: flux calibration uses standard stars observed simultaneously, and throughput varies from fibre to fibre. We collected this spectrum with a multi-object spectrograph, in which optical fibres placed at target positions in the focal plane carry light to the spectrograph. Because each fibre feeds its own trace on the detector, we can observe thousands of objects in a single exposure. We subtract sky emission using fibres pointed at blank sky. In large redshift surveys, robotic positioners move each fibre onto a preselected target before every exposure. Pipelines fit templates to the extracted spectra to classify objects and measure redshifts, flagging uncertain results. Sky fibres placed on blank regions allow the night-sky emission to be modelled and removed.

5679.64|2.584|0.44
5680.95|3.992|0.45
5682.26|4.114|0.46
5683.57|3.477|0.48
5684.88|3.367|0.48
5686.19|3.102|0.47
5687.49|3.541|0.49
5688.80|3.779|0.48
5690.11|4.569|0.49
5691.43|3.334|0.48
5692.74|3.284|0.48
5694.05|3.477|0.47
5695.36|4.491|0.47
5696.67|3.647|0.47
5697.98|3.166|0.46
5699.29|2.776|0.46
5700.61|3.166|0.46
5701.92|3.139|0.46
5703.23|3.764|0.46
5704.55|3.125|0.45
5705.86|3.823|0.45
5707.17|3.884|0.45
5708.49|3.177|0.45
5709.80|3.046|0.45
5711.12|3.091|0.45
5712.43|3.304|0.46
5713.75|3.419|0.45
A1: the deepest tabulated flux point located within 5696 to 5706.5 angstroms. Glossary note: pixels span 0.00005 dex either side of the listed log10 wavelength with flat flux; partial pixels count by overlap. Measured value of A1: 2.776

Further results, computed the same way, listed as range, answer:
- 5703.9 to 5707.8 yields 3.125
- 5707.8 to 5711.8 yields 3.046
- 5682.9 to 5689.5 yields 3.102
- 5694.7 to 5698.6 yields 3.166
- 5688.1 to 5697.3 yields 3.284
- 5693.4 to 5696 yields 3.477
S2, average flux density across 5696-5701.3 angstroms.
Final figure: 3.19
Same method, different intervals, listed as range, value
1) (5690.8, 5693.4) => 3.31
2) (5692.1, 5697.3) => 3.73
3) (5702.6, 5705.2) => 3.43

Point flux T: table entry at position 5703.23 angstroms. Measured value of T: 3.764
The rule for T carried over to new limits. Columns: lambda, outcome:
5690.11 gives 4.569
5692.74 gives 3.284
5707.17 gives 3.884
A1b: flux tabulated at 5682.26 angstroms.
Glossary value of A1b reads 4.114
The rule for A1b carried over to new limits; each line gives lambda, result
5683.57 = 3.477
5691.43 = 3.334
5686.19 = 3.102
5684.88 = 3.367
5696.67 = 3.647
